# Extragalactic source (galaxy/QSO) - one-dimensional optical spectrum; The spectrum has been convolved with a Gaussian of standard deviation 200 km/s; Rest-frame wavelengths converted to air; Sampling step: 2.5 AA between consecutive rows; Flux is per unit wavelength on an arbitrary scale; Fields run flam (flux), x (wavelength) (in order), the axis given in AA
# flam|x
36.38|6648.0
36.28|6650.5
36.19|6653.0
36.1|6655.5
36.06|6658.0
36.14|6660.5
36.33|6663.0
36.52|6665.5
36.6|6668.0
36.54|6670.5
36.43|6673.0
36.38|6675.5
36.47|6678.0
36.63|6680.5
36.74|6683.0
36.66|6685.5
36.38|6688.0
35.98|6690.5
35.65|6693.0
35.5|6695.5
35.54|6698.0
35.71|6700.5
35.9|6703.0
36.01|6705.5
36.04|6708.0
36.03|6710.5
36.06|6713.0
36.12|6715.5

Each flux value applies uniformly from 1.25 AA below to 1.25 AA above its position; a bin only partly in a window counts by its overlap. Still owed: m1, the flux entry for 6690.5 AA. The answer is 35.98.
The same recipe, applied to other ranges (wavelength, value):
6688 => 36.38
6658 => 36.06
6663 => 36.33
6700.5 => 35.71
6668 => 36.6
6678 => 36.47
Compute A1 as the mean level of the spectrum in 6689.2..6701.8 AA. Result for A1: 35.7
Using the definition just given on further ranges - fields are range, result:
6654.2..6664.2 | 36.2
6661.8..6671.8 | 36.5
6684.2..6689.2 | 36.5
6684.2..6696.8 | 36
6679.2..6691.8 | 36.5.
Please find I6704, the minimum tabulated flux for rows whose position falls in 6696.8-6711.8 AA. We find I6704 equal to 35.54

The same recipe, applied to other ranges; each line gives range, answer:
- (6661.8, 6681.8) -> 36.33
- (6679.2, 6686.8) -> 36.63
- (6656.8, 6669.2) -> 36.06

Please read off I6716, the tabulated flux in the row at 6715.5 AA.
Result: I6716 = 36.12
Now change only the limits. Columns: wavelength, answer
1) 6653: 36.19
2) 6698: 35.54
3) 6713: 36.06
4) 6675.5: 36.38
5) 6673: 36.43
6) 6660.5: 36.14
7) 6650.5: 36.28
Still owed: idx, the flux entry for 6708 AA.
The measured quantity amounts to 36.04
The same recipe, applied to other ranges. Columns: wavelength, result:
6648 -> 36.38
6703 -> 35.9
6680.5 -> 36.63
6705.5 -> 36.01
